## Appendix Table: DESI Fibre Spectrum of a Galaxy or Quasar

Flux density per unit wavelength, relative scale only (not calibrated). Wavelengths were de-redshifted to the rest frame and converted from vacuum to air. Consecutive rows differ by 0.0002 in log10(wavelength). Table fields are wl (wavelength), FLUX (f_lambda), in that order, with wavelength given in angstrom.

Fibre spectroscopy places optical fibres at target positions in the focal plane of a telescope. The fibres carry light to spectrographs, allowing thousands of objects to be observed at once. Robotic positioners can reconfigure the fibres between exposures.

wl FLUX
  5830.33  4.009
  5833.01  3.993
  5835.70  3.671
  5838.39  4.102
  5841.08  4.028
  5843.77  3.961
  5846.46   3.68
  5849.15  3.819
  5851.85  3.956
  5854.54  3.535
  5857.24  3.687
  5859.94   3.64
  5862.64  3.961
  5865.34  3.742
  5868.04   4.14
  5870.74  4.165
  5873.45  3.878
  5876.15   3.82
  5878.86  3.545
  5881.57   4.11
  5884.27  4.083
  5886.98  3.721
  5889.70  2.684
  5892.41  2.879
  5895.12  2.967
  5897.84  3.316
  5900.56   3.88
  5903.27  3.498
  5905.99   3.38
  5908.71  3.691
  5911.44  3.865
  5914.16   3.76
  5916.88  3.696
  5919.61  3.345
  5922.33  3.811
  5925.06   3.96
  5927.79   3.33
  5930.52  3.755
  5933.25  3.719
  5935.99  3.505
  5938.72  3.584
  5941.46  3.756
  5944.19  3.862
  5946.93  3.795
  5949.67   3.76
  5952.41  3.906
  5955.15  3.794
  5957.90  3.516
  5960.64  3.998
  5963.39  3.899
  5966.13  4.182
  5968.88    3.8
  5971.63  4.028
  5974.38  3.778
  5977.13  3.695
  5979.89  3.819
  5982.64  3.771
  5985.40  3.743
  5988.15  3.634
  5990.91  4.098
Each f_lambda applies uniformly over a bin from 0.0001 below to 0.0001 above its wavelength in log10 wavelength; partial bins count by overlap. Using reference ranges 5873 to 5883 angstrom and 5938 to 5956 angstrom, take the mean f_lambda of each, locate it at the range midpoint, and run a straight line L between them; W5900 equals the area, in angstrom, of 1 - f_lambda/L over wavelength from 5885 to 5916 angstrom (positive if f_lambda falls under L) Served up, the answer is 3.1 angstrom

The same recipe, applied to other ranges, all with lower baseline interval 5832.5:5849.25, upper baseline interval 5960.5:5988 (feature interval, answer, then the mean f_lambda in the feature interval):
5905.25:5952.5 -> 2.2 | 3.69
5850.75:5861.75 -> 0.5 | 3.71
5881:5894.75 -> 1.6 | 3.42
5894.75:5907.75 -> 1.4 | 3.45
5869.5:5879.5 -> 0.0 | 3.87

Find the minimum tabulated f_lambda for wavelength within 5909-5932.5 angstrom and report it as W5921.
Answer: 3.33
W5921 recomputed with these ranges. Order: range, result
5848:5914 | 2.684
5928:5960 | 3.505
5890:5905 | 2.879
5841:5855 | 3.535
